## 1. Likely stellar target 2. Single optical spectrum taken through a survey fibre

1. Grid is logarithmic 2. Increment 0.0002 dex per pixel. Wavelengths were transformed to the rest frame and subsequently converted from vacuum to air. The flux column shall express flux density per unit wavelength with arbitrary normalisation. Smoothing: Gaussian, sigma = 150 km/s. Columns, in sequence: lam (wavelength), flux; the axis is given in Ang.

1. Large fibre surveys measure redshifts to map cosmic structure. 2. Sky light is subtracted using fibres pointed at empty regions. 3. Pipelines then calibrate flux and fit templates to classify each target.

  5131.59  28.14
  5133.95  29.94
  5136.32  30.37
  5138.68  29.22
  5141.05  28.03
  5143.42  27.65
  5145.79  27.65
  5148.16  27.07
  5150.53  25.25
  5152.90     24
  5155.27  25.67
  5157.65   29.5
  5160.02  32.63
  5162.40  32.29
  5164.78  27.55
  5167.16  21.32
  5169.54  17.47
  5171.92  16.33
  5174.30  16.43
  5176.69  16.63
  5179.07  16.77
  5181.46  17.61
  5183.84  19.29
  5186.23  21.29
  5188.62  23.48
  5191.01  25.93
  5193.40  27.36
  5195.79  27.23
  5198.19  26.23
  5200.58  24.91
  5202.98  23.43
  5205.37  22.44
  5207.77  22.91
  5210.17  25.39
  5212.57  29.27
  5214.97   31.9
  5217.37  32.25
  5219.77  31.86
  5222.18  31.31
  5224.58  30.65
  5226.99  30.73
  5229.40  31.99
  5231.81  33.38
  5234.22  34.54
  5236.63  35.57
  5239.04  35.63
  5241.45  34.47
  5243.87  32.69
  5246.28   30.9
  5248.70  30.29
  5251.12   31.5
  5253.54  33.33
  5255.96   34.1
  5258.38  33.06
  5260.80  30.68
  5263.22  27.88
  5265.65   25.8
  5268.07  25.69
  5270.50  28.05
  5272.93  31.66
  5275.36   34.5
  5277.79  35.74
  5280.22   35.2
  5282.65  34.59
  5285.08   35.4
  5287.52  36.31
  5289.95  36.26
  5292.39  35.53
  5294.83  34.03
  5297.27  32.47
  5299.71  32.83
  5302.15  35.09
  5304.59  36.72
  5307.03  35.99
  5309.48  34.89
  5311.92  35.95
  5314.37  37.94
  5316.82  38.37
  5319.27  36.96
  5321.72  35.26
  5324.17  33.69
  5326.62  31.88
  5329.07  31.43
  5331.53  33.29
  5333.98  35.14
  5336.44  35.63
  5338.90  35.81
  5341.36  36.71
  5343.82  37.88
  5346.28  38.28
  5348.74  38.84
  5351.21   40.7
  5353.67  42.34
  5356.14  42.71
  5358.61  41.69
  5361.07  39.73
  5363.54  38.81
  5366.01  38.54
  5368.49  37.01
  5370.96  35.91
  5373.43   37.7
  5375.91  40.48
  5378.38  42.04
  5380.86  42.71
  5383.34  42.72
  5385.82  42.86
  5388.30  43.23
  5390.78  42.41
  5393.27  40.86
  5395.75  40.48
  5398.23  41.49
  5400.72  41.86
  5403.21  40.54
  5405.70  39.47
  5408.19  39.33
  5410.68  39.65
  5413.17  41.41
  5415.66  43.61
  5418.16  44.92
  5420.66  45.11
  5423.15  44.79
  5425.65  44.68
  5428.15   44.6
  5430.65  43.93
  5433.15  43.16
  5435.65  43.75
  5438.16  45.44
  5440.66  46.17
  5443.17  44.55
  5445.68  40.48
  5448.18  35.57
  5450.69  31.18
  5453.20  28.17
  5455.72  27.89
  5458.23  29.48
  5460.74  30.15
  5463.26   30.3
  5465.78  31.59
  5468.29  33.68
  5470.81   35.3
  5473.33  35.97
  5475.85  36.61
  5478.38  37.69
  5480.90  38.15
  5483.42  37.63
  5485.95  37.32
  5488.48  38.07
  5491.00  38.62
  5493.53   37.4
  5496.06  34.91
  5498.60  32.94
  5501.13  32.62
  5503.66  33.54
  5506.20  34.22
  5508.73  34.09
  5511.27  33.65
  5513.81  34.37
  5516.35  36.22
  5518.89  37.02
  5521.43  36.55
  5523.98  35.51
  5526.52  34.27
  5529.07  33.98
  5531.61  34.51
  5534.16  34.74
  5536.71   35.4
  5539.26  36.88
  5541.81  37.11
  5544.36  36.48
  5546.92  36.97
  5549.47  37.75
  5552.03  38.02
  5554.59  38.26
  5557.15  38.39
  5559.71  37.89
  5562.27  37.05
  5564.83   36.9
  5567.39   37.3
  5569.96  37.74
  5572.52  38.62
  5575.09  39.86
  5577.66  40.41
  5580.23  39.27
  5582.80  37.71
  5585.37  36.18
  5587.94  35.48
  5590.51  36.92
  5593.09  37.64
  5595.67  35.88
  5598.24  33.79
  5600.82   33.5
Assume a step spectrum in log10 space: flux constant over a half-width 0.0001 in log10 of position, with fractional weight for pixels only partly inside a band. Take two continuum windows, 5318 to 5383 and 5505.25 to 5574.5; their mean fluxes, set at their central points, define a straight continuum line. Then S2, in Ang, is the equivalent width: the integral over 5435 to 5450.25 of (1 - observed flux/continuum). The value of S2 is -2.01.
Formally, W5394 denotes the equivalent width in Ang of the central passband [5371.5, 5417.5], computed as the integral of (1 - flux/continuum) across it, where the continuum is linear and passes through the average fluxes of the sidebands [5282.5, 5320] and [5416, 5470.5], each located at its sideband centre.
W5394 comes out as -4.53 Ang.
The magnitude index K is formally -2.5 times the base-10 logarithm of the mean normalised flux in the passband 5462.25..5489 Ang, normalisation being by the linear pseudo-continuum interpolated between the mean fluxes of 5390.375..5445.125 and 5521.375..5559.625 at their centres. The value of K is 0.12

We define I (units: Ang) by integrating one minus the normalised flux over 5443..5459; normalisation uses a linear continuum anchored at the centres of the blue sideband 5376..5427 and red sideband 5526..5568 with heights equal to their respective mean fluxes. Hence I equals 2.8 Ang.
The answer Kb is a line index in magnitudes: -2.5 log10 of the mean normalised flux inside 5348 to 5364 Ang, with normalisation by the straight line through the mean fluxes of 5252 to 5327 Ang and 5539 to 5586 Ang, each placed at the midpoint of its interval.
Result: -0.175 mag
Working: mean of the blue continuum 33.8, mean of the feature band 40.8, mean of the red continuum 37.9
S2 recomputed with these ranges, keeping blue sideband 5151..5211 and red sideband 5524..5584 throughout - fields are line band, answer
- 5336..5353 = -4.92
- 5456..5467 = 1.17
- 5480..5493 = -1.22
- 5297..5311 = -3.47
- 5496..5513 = 0.81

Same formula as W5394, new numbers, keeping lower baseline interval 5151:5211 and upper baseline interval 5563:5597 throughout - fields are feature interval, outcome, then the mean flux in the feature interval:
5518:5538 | 0.33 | 35.2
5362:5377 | -3.96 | 38.1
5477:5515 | -1.14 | 35.7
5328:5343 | -3.05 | 34.8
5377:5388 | -4.32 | 42.6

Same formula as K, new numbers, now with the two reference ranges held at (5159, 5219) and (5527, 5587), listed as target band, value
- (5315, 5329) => -0.21 mag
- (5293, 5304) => -0.21 mag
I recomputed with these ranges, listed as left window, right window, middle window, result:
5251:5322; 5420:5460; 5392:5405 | -1.0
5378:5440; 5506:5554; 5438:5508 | 6.5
